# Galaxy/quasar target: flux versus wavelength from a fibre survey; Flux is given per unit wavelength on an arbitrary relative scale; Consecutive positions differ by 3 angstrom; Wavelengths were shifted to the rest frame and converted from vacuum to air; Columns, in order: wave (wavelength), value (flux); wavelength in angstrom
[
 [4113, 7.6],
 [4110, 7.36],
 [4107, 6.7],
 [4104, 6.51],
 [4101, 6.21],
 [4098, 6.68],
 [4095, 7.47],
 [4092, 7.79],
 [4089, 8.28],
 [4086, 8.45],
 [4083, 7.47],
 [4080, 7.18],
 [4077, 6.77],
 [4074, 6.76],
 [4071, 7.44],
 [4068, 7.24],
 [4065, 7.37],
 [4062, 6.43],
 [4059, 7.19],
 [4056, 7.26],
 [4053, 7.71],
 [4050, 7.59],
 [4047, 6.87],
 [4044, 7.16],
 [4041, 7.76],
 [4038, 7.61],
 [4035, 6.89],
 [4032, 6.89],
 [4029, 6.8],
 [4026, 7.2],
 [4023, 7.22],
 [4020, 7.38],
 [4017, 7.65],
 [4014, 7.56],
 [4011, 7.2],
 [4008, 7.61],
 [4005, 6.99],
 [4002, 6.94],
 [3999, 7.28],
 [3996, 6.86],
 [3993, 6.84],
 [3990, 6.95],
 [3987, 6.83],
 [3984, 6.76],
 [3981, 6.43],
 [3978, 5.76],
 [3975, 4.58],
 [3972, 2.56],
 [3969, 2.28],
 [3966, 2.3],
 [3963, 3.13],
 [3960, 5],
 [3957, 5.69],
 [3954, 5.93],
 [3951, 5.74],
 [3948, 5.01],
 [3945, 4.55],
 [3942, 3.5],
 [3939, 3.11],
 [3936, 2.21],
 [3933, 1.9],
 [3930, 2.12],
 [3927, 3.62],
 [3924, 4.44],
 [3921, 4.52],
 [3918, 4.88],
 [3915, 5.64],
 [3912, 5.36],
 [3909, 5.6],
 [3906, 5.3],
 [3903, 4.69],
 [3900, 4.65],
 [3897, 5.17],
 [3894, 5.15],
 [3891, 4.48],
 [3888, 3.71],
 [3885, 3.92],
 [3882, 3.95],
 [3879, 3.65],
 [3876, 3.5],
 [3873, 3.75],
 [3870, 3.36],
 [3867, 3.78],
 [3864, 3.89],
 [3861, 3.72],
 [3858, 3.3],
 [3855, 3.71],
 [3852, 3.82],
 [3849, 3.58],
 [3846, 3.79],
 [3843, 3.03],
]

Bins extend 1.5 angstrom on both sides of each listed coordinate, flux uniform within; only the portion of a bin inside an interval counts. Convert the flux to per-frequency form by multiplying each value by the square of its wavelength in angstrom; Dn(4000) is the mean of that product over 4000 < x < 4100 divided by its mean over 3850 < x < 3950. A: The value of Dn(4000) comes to 1.93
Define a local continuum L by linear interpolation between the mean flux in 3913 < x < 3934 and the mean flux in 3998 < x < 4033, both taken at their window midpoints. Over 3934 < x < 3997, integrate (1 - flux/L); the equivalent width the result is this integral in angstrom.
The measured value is 7.9 angstrom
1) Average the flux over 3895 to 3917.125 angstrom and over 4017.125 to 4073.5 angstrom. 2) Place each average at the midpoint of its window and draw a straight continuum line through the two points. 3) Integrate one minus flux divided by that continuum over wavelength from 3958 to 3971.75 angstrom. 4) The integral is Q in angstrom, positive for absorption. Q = 6.4 angstrom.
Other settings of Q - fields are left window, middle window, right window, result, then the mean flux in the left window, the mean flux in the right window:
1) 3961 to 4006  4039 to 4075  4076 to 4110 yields -3.2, 5.48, 7.24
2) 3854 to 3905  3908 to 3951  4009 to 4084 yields 7.6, 4.04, 7.22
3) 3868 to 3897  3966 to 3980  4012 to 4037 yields 5.4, 4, 7.21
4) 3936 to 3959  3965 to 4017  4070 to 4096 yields -4.2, 4.63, 7.51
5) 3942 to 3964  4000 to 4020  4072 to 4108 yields -4.9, 4.95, 7.2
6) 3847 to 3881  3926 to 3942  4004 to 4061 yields 7.8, 3.65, 7.29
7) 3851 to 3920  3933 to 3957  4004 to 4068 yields 5.6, 4.31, 7.26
